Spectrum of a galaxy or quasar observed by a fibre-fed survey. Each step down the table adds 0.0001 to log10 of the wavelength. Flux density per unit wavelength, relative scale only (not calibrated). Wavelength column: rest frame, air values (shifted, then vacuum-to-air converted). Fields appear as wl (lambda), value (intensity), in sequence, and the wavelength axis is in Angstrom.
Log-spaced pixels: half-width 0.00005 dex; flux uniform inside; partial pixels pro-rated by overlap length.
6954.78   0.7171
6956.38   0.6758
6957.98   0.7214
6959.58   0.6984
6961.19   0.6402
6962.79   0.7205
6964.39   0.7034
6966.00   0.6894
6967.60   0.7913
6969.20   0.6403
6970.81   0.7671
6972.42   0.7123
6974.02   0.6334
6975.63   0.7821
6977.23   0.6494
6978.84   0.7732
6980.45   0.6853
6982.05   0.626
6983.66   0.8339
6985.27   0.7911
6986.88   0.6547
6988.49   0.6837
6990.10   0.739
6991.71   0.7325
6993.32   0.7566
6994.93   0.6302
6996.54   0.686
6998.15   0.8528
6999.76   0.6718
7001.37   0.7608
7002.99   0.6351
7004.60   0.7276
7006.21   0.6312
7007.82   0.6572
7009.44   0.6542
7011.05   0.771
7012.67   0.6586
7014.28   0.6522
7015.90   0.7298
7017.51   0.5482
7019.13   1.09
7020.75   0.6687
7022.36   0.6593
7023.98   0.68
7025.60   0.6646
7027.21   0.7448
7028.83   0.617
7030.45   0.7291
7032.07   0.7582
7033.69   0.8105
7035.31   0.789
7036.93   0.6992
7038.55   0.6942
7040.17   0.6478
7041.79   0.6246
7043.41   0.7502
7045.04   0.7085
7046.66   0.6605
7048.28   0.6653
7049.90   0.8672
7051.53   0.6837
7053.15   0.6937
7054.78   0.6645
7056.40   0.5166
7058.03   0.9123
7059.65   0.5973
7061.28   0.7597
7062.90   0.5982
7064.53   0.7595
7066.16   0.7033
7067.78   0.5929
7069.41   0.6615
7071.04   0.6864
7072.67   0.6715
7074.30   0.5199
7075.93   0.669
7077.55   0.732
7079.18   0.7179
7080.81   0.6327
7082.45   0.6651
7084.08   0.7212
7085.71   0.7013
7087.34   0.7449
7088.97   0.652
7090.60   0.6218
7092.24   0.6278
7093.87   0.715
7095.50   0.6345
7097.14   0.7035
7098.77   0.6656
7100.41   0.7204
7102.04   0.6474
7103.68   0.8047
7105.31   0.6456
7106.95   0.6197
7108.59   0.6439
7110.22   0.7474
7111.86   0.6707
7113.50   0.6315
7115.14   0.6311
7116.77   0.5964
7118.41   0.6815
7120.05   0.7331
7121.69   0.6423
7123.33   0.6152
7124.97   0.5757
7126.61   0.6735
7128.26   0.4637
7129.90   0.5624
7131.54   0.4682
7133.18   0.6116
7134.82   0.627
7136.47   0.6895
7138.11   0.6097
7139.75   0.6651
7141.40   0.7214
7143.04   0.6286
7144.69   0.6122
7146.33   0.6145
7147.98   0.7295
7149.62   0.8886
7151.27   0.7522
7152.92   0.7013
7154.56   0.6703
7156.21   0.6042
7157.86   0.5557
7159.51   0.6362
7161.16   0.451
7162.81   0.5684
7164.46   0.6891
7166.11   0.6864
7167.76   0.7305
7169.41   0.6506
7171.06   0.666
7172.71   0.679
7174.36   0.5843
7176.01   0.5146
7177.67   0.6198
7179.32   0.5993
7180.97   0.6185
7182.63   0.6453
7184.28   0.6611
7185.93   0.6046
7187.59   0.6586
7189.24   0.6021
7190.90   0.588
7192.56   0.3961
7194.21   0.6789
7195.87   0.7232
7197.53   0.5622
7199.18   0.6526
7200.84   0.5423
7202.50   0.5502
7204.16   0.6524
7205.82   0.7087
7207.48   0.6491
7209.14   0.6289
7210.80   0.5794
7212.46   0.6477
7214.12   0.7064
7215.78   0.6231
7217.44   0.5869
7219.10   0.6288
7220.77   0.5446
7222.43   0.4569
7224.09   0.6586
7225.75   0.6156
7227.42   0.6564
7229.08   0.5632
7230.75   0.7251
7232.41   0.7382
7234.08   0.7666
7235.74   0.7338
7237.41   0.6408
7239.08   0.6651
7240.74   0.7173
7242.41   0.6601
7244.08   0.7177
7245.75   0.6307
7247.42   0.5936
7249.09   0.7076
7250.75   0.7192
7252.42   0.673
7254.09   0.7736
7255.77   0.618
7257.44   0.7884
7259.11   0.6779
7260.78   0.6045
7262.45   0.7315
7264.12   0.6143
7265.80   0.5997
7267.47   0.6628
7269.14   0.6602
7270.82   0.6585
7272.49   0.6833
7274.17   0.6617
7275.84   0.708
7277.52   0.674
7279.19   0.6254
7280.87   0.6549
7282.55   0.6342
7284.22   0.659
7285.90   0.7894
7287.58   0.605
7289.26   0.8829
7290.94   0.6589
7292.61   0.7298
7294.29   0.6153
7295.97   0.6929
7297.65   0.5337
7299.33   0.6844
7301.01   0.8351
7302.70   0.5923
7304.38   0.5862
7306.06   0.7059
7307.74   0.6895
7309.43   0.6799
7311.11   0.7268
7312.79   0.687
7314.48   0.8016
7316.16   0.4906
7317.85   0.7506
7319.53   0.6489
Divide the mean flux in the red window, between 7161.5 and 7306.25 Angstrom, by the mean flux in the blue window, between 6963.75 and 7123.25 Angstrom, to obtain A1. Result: 0.94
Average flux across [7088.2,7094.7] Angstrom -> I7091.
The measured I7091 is 0.654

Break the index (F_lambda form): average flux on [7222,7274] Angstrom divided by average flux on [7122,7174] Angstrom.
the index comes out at 1.05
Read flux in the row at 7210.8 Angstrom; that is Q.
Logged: 0.5794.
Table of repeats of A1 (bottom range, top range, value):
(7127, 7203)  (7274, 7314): 1.09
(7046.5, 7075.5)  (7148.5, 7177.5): 0.96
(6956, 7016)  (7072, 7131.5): 0.93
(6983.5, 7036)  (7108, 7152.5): 0.91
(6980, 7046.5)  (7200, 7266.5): 0.92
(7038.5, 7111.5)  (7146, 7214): 0.93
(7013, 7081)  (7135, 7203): 0.91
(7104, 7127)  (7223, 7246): 1.03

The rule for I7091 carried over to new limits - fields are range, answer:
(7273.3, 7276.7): 0.684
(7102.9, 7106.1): 0.726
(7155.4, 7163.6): 0.563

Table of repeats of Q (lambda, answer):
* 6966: 0.6894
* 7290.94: 0.6589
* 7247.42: 0.5936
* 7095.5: 0.6345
